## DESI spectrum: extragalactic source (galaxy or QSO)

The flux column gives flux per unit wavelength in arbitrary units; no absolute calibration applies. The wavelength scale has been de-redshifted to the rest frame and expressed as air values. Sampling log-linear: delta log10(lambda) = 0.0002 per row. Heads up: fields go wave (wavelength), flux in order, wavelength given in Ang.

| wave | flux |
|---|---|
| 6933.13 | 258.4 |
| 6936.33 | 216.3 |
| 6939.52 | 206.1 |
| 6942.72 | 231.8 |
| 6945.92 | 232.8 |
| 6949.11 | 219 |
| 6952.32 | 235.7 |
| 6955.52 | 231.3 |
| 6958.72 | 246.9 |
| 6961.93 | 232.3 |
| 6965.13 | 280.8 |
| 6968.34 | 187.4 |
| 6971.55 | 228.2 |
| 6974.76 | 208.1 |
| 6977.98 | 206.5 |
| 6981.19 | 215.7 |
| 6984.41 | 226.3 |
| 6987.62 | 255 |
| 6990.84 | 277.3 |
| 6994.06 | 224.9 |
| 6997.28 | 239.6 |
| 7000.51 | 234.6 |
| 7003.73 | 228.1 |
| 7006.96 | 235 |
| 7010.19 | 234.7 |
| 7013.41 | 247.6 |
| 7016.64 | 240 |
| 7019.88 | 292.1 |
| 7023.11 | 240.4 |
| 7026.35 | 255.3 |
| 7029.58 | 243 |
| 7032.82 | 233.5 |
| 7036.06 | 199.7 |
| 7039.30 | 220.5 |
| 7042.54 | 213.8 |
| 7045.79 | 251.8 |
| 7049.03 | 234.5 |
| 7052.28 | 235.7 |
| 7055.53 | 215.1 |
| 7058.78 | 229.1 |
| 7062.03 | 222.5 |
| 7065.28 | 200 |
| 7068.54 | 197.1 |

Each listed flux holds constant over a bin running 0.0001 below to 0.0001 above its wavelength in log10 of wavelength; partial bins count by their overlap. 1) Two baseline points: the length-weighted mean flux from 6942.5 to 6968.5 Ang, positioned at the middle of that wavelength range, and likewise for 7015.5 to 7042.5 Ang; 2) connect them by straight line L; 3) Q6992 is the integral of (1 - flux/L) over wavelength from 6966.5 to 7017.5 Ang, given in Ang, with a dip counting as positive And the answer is 1.4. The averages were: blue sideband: 236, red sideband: 239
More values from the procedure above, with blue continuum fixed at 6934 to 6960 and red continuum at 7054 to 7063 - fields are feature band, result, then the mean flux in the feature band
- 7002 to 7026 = -2.27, 246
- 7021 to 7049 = -1.24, 233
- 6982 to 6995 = -1.10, 245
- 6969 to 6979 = 0.64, 212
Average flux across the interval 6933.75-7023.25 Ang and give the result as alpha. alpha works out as 234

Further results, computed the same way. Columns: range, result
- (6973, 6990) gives 225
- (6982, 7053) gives 239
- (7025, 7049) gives 231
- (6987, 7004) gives 244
